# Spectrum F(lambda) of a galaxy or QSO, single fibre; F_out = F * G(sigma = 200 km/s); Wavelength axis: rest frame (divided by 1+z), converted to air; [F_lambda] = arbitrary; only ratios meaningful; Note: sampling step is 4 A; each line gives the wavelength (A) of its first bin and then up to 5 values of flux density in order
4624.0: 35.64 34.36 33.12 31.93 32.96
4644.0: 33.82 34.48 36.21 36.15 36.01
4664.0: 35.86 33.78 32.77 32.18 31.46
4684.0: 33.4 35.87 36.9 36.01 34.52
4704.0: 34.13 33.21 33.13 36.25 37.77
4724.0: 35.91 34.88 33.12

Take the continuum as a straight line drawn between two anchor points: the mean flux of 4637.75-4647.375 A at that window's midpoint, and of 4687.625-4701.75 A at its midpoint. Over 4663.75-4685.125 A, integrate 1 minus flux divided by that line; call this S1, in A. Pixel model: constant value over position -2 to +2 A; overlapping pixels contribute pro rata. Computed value 1.2 A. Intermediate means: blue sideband 33.5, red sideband 35.8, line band 33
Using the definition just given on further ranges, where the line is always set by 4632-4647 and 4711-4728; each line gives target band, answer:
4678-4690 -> 0.4 A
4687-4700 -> -0.4 A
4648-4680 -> -0.6 A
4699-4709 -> 0.4 A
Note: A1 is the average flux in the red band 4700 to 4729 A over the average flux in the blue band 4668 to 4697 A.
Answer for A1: 1.03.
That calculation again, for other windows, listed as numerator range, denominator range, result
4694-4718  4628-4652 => 1.03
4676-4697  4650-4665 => 0.95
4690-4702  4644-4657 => 1.01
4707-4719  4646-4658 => 0.97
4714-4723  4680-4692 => 1.07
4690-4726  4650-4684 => 1.03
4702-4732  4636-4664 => 1.00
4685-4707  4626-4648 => 1.06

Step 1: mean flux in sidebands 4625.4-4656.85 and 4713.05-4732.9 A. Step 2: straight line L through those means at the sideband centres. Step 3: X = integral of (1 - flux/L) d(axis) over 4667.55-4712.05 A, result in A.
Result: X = 1.3 A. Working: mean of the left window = 34.1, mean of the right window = 35.6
